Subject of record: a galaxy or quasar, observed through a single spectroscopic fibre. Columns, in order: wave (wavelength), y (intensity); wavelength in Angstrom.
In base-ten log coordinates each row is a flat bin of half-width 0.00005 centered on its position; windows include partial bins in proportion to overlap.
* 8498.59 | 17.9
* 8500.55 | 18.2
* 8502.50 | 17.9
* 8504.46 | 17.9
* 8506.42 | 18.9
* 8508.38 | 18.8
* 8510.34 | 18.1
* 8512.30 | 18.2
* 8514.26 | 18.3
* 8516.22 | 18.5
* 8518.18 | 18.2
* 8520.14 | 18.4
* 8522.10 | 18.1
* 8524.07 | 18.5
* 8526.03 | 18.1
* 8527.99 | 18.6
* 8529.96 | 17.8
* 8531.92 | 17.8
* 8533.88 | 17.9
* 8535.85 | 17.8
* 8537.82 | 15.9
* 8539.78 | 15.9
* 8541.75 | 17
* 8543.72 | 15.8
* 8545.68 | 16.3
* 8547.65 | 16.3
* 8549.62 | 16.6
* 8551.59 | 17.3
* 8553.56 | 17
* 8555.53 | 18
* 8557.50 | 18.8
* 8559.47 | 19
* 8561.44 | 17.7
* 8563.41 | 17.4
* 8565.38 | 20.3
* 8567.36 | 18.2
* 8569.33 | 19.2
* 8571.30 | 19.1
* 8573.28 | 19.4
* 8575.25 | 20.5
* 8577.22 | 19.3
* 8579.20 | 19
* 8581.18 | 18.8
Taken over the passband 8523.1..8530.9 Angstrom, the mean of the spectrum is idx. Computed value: 18.3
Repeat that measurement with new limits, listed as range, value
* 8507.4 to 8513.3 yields 18.4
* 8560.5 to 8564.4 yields 17.6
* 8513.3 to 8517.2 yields 18.4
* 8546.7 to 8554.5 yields 16.8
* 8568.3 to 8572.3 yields 19.1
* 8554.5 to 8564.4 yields 18.2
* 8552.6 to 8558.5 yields 17.9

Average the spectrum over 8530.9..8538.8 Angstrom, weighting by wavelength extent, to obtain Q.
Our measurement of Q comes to 17.4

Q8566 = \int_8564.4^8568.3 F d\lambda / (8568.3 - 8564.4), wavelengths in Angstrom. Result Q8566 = 19.2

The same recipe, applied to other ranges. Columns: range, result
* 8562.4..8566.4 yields 18.8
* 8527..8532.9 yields 18.1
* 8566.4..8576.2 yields 19.3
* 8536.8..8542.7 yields 16.3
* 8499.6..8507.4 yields 18.2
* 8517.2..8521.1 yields 18.3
